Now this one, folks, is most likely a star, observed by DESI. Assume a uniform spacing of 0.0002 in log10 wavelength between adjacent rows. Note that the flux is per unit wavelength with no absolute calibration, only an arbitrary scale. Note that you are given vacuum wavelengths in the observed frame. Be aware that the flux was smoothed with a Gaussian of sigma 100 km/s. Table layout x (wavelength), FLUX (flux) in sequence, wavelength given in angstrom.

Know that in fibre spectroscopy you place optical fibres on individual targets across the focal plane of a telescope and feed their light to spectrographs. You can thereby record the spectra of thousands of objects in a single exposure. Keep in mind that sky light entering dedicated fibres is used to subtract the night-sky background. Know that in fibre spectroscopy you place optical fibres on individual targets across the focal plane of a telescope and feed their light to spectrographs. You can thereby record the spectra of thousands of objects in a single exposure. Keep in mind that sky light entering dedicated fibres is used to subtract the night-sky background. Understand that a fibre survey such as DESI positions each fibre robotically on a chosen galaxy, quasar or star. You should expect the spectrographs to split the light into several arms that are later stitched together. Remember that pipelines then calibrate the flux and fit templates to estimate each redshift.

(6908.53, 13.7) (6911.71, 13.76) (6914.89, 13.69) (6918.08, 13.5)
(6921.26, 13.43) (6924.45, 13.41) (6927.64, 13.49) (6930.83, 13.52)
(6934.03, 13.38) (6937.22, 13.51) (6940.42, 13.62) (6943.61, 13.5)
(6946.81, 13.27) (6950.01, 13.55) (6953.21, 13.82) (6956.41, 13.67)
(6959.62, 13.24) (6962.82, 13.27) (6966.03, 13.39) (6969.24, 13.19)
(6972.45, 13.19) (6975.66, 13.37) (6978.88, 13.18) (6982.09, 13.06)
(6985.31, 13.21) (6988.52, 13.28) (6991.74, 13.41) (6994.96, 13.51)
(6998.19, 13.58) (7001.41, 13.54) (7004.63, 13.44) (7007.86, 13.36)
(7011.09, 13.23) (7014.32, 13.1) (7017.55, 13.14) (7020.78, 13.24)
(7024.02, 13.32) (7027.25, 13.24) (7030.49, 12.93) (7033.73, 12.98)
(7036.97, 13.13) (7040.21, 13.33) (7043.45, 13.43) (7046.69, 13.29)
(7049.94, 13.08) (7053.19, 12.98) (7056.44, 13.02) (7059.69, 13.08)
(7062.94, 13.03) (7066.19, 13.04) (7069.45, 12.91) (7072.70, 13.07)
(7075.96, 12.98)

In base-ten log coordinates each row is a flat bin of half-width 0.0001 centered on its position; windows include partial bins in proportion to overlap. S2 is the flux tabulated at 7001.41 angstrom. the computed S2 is 13.54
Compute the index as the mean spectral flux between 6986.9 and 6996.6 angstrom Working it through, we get 13.4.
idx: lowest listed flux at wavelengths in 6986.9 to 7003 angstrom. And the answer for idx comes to 13.28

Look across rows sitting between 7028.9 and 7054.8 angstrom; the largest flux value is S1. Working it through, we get 13.43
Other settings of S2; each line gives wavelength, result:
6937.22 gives 13.51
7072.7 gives 13.07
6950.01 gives 13.55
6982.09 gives 13.06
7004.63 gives 13.44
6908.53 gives 13.7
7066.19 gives 13.04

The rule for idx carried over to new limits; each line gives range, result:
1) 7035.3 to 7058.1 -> 12.98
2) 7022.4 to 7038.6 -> 12.93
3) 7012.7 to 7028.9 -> 13.1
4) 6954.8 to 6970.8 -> 13.19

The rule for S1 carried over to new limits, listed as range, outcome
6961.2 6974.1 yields 13.39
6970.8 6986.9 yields 13.37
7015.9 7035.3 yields 13.32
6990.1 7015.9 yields 13.58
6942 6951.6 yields 13.55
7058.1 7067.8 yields 13.08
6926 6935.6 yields 13.52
